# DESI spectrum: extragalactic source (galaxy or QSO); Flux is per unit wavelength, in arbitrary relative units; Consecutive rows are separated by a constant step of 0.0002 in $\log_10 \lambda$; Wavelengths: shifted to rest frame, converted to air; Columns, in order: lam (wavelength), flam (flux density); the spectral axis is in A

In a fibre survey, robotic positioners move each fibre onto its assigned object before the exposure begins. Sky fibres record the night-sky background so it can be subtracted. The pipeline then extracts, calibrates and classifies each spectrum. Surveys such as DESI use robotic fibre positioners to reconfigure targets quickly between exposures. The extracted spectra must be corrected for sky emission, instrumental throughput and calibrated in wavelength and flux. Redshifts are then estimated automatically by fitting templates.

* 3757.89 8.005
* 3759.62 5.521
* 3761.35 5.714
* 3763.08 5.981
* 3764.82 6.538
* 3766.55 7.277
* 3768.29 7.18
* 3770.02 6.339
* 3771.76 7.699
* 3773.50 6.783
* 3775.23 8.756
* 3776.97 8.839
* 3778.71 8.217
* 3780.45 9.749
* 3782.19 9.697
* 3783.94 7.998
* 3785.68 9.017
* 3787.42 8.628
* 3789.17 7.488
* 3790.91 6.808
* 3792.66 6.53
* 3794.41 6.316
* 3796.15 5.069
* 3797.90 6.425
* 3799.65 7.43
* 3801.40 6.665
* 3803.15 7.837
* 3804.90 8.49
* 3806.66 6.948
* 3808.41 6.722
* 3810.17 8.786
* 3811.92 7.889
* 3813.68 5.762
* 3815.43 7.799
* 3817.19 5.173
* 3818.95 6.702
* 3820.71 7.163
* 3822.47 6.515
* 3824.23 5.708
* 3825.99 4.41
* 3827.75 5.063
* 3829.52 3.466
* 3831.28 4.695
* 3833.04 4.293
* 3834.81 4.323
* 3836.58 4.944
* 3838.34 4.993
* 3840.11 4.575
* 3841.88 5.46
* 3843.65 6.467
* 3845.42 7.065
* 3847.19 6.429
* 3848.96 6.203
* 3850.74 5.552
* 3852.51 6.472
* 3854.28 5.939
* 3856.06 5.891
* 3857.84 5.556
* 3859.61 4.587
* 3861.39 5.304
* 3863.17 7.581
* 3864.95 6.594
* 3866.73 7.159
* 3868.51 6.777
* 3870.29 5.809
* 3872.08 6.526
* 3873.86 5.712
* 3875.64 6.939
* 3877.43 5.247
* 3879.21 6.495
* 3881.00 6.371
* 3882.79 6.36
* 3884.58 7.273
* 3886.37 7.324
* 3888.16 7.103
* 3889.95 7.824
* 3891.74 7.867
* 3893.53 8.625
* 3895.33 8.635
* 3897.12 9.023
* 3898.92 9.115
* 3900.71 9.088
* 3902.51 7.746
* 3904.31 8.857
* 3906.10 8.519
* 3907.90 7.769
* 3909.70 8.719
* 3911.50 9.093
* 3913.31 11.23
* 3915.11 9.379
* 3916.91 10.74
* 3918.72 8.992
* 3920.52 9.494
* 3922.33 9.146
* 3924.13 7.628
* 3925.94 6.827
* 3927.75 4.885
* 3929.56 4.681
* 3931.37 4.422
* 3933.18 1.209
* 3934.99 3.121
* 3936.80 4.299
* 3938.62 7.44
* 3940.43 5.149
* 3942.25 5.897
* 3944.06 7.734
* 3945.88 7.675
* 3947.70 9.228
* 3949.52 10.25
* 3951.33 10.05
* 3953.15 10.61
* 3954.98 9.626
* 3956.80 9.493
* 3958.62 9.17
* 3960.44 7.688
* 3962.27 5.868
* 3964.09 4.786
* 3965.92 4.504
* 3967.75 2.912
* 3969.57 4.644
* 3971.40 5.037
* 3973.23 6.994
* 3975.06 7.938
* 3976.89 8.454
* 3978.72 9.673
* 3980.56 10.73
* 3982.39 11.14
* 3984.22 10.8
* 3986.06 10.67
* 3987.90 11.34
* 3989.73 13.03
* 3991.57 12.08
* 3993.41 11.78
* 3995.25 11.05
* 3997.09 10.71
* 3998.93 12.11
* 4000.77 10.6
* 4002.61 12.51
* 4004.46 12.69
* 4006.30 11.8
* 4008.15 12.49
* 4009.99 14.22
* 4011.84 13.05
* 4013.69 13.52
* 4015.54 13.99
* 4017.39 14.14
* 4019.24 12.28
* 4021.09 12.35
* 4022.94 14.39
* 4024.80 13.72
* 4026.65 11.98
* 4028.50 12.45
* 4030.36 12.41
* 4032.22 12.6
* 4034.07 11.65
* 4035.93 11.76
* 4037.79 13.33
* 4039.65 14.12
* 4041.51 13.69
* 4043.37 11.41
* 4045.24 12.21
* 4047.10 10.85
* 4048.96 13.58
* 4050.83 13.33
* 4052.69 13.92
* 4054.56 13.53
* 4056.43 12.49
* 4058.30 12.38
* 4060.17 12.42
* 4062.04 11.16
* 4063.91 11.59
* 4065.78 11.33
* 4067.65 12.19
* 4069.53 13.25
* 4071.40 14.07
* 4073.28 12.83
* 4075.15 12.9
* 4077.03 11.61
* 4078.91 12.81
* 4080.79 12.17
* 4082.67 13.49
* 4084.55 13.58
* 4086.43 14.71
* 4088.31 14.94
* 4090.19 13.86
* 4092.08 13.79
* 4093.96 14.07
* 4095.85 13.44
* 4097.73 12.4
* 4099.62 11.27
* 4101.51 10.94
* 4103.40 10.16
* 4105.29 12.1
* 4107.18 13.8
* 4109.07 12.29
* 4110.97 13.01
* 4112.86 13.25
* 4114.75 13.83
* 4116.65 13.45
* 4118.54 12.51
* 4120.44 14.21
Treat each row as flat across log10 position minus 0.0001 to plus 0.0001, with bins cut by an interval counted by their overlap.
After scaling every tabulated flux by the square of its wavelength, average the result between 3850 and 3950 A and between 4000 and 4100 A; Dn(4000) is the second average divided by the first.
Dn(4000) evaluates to 1.95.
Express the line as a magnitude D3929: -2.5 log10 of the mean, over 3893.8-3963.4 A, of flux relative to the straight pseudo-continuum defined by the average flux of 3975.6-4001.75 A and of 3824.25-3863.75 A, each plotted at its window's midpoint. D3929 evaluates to 0.093 mag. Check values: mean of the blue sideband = 5.41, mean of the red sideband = 11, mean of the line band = 7.85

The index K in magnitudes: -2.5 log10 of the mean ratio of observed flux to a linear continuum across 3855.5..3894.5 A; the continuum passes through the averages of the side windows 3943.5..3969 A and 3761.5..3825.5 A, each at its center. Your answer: 0.14 mag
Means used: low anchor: 7.27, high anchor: 7.78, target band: 6.6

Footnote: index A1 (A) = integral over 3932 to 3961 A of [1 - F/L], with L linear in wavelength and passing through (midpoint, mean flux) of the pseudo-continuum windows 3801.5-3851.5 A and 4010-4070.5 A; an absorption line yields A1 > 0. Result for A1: 7.3 A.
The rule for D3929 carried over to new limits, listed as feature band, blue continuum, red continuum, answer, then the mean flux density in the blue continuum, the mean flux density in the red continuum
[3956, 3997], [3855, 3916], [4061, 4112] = 0.14 mag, 7.41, 12.7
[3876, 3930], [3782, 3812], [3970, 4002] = 0.12 mag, 7.42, 10.2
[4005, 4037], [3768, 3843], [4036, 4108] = -0.11 mag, 6.72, 12.8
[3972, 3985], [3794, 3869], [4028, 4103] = 0.11 mag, 6.11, 12.7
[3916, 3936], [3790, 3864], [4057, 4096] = 0.33 mag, 6.09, 13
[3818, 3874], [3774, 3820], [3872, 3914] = 0.31 mag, 7.52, 7.82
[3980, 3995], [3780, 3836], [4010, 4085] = -0.02 mag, 6.7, 12.8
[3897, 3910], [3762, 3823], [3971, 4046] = 0.13 mag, 7.35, 11.8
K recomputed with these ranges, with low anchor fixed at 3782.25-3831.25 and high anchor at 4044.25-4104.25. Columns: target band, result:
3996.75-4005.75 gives -0.065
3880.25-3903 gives 0.104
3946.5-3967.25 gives 0.228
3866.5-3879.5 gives 0.295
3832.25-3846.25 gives 0.387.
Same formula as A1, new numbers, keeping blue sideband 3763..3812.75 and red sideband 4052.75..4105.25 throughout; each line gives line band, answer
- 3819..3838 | 7.20 A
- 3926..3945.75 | 9.91 A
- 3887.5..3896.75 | 1.29 A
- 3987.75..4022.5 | -3.18 A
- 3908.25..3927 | 1.52 A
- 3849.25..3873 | 7.29 A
